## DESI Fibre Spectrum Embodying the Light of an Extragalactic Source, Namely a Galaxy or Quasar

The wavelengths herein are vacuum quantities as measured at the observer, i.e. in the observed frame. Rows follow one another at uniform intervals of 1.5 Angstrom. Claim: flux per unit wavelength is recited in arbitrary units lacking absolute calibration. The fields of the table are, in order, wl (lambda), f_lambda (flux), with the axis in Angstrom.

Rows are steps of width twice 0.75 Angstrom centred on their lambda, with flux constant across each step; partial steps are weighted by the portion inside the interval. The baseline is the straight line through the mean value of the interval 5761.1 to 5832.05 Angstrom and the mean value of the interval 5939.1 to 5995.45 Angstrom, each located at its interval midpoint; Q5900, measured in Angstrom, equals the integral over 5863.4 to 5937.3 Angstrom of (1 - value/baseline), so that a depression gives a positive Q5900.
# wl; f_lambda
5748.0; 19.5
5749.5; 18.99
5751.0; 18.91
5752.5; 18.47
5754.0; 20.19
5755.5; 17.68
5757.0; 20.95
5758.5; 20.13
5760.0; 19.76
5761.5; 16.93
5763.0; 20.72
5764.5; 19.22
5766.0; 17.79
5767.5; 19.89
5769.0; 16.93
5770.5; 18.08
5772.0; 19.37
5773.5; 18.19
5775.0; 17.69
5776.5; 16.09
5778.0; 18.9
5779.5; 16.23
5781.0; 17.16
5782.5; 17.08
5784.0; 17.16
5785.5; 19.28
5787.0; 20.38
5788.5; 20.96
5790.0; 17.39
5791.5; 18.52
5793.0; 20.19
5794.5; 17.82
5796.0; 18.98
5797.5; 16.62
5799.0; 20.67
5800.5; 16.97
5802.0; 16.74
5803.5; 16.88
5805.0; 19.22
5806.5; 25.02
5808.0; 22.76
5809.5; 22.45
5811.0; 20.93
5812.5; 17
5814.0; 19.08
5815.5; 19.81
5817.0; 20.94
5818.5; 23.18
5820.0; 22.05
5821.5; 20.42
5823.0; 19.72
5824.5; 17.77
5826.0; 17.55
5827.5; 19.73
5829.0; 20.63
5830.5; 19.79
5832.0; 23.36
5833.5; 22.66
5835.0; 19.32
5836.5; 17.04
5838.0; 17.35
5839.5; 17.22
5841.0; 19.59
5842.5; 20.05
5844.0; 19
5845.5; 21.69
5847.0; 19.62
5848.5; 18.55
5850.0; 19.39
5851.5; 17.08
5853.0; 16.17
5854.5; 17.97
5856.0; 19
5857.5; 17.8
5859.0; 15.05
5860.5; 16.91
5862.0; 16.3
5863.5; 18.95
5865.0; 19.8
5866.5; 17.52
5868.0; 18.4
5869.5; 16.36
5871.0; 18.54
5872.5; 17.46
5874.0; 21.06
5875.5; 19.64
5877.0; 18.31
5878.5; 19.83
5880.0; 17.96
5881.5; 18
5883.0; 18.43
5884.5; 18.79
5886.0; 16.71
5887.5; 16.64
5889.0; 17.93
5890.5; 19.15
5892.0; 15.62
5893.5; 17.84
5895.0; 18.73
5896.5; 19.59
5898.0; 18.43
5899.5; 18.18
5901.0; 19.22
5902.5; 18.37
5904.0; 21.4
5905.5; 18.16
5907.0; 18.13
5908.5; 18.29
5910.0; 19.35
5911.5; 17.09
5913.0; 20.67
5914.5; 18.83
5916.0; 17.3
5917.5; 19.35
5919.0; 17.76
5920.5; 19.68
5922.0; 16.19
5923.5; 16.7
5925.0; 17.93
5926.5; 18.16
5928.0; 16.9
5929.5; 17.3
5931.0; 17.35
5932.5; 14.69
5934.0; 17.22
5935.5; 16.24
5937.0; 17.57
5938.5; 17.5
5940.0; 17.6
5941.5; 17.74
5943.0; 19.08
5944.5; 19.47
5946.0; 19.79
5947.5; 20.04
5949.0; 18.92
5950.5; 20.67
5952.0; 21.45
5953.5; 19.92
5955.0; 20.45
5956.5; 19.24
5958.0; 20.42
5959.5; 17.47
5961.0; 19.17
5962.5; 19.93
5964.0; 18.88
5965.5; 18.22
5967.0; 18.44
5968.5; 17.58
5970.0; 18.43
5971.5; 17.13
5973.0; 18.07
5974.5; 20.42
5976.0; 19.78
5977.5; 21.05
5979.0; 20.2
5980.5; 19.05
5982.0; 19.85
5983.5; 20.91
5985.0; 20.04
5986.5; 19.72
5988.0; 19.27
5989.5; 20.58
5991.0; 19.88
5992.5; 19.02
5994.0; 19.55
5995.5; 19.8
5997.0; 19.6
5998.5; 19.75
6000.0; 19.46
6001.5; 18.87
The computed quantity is 4.4 Angstrom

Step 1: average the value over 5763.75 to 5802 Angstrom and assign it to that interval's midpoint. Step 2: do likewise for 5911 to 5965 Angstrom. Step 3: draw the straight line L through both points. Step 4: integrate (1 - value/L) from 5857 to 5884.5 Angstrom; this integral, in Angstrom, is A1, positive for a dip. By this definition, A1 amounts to 0.3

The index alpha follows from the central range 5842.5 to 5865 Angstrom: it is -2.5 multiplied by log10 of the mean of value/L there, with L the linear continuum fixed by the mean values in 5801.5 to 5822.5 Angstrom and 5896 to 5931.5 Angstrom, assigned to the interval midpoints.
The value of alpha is 0.08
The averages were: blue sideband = 20.5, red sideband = 18.3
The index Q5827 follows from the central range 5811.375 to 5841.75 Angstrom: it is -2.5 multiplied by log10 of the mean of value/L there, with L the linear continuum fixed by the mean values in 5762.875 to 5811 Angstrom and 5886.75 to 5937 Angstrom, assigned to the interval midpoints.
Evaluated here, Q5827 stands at -0.07 mag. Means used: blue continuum 18.8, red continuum 18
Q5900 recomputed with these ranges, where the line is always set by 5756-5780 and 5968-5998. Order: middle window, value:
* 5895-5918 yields 0.4 Angstrom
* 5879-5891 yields 0.7 Angstrom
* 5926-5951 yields 1.7 Angstrom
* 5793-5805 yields 0.4 Angstrom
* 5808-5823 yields -1.5 Angstrom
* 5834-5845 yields 0.1 Angstrom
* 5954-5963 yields 0.0 Angstrom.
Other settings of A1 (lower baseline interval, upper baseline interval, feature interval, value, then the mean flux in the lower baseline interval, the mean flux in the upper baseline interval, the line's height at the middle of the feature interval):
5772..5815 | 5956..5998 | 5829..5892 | 1.6 Angstrom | 18.8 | 19.3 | 19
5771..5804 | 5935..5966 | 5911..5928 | 0.7 Angstrom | 18.2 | 19.1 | 18.9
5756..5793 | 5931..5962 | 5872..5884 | -0.1 Angstrom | 18.6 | 18.7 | 18.6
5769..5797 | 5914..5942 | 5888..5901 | -0.4 Angstrom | 18.3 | 17.5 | 17.6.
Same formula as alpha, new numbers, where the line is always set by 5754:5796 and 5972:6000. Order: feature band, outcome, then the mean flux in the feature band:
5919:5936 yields 0.135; 17.2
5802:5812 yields -0.111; 20.8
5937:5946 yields 0.068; 18.3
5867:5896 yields 0.058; 18.2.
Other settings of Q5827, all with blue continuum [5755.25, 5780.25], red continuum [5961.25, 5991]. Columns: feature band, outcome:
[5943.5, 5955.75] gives -0.05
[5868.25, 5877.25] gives 0.02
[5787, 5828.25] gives -0.05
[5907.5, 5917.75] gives 0.03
